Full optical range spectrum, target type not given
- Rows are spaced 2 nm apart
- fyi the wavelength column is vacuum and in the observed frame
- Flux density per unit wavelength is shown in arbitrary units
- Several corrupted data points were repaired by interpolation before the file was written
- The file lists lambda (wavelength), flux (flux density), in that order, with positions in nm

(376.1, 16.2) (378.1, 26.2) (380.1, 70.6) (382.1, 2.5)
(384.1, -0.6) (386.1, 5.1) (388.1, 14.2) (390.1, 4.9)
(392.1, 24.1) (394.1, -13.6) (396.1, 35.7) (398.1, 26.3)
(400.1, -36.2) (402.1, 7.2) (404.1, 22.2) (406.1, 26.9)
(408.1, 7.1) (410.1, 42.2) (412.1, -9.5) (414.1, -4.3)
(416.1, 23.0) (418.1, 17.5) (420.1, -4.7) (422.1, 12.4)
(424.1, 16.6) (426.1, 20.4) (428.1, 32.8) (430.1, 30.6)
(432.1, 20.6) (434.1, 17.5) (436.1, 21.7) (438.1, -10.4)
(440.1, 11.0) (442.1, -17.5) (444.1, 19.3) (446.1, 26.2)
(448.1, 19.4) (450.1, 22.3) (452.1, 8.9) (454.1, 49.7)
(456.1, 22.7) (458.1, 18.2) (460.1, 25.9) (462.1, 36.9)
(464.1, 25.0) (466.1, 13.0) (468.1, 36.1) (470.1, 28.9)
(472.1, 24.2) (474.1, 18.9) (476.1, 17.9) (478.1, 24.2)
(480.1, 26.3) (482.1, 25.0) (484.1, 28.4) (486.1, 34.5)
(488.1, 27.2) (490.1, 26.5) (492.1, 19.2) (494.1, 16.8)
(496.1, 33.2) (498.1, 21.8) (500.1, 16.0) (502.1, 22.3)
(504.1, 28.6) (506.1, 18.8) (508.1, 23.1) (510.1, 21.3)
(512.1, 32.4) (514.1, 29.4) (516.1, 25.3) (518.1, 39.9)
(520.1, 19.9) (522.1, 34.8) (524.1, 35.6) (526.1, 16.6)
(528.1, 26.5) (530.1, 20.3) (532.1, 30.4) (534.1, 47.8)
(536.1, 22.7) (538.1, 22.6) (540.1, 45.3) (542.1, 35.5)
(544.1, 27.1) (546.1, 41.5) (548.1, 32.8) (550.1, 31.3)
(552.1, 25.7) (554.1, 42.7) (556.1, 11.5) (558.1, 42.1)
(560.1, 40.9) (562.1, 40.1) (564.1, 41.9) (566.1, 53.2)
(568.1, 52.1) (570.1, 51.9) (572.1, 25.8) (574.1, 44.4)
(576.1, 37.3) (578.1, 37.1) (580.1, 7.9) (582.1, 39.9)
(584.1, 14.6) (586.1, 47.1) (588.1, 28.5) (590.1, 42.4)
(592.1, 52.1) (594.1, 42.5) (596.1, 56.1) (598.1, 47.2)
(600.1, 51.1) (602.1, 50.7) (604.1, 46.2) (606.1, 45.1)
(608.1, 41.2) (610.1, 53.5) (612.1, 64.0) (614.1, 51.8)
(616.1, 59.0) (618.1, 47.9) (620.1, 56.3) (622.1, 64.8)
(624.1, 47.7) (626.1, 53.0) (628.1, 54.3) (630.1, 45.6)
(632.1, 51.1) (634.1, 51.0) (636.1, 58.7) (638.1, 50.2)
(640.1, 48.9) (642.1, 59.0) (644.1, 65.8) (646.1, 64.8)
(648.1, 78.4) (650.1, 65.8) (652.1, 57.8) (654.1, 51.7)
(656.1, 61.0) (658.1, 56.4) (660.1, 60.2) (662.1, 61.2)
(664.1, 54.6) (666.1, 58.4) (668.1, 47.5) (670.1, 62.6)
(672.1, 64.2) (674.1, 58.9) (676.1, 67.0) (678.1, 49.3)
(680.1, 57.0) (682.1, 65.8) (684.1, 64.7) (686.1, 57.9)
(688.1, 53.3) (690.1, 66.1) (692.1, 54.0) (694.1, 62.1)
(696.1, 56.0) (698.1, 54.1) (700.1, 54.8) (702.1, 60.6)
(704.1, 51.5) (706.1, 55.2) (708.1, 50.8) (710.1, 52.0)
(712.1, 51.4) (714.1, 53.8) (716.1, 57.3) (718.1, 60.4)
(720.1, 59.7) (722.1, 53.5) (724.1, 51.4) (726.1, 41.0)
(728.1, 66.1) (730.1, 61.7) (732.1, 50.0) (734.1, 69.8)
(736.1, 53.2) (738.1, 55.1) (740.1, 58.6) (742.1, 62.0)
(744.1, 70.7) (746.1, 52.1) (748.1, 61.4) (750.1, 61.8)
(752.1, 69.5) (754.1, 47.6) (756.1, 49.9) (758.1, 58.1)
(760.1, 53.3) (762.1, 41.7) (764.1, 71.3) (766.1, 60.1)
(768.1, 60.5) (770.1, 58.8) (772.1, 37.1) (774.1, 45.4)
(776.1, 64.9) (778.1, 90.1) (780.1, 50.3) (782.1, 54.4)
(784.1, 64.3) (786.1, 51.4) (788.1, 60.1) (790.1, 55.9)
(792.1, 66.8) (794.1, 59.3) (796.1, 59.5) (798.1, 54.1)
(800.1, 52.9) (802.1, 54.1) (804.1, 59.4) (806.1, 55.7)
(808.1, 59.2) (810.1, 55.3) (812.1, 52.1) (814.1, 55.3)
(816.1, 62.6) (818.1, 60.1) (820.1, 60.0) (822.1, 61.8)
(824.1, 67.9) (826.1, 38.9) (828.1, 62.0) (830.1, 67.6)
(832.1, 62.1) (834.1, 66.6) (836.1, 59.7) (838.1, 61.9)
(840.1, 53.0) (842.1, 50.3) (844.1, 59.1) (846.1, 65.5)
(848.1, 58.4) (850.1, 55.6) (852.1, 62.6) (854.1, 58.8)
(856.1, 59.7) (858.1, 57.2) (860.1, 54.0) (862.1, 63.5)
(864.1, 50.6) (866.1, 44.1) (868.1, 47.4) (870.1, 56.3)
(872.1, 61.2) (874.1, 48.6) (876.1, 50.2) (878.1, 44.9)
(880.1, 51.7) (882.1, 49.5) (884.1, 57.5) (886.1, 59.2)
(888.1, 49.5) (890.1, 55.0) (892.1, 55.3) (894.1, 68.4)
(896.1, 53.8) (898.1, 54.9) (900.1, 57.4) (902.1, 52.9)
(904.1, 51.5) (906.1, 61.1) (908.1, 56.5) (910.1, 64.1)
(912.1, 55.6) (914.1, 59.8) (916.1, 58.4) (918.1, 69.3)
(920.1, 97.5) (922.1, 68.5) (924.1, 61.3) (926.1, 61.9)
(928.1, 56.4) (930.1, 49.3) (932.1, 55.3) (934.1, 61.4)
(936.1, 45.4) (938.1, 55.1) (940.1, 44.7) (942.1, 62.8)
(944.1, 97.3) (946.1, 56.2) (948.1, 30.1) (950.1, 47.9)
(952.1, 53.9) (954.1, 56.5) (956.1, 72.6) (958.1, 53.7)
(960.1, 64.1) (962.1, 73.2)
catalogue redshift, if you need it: 0.40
